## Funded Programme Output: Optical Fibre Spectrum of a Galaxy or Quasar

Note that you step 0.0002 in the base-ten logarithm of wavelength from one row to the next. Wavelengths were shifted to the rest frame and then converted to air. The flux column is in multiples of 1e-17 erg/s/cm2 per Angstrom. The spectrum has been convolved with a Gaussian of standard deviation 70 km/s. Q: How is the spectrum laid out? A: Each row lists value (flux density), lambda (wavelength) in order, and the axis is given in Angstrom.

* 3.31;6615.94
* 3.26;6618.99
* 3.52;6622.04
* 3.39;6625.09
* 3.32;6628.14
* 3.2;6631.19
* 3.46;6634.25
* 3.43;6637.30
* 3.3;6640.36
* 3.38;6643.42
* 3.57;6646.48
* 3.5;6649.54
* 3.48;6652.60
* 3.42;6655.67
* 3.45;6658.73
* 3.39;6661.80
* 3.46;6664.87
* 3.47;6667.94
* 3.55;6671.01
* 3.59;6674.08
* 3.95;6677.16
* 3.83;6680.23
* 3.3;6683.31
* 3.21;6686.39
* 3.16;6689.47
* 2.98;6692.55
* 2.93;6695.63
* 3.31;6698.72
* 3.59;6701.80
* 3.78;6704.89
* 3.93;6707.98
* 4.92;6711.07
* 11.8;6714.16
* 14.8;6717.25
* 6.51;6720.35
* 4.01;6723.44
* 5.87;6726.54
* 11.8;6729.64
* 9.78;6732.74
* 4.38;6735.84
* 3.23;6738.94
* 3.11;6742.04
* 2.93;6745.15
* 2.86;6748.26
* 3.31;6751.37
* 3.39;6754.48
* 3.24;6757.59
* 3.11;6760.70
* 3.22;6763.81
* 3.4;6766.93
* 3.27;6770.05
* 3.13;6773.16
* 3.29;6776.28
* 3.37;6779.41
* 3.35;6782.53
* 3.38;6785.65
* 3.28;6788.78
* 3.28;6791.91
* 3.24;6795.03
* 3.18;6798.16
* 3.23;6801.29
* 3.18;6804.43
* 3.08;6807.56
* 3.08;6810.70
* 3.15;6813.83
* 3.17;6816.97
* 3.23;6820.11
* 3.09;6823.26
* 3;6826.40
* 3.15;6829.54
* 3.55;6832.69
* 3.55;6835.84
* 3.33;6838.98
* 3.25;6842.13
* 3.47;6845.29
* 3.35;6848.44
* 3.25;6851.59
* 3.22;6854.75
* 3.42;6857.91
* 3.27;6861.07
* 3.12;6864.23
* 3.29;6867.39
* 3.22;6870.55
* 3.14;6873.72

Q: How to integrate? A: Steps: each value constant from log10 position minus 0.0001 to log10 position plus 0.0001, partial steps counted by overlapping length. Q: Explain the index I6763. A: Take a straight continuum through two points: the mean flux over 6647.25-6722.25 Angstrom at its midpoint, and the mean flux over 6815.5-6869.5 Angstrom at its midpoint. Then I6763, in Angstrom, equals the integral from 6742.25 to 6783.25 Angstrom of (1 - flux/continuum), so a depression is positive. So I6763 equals 7.0 Angstrom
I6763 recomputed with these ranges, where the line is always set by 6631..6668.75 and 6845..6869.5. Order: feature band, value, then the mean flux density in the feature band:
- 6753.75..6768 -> 0.4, 3.26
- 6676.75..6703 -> 0.5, 3.33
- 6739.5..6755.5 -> 1.2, 3.12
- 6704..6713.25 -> -3.7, 4.76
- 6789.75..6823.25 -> 1.5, 3.18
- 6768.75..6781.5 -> 0.3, 3.27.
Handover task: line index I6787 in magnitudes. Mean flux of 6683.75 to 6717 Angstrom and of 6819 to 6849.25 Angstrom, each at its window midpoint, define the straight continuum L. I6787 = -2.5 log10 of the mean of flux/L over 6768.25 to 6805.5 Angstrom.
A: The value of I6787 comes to 0.16 mag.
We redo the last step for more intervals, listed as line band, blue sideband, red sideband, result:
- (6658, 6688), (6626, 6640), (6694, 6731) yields 0.35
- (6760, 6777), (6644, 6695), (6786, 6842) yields 0.02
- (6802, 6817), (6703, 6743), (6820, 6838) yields 0.24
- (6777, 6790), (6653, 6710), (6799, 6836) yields -0.03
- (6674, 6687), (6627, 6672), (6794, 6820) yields -0.07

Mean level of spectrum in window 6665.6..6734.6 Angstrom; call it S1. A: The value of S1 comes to 5.35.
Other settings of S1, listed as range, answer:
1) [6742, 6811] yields 3.22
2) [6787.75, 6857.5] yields 3.24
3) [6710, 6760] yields 5.95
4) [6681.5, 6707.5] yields 3.31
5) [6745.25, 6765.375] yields 3.17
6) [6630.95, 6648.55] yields 3.41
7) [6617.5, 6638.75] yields 3.37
